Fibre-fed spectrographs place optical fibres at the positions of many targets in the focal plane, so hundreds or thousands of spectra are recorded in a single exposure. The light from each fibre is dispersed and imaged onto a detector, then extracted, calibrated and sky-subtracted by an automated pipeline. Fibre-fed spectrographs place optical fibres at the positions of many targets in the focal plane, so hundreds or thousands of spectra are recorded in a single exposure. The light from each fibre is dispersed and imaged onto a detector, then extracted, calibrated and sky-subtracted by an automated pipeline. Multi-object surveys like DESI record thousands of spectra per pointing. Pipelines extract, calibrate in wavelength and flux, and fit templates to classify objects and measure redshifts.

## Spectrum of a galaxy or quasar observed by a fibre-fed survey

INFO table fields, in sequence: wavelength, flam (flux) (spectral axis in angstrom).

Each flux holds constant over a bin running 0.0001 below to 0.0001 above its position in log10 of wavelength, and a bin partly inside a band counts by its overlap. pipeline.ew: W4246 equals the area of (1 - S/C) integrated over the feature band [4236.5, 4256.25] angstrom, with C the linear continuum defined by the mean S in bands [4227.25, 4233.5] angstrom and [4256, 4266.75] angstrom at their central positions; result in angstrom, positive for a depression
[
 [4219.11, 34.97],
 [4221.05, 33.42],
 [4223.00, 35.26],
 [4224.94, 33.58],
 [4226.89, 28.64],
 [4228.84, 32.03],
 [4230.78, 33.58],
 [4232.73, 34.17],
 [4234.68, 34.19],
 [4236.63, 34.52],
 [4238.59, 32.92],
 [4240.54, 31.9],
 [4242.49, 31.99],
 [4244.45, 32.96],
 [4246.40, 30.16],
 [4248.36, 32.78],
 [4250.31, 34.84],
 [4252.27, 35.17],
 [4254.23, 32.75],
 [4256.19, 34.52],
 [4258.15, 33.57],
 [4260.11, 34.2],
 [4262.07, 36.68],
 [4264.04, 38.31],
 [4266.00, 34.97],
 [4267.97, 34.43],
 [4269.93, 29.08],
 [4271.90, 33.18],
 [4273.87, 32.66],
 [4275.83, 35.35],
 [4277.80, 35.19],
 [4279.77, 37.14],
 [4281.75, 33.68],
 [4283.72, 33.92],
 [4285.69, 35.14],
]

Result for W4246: 0.7 angstrom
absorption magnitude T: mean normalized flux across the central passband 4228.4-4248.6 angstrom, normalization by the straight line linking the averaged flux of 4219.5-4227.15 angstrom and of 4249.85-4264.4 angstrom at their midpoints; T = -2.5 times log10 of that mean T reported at 0.04 mag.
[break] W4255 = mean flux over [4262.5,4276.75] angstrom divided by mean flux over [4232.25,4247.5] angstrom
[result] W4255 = 1.0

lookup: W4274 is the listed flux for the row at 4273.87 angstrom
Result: 32.66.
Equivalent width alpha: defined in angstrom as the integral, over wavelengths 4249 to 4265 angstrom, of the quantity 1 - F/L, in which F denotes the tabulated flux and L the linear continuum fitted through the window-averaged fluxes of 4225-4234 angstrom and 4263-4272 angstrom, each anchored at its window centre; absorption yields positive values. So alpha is -0.6 angstrom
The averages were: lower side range 32.3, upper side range 34.1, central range 35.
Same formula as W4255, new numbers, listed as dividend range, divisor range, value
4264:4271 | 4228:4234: 1.01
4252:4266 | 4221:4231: 1.07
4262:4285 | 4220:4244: 1.04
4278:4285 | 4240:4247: 1.10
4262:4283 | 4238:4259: 1.04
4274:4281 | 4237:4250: 1.09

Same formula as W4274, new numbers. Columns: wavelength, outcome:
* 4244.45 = 32.96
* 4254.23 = 32.75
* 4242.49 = 31.99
